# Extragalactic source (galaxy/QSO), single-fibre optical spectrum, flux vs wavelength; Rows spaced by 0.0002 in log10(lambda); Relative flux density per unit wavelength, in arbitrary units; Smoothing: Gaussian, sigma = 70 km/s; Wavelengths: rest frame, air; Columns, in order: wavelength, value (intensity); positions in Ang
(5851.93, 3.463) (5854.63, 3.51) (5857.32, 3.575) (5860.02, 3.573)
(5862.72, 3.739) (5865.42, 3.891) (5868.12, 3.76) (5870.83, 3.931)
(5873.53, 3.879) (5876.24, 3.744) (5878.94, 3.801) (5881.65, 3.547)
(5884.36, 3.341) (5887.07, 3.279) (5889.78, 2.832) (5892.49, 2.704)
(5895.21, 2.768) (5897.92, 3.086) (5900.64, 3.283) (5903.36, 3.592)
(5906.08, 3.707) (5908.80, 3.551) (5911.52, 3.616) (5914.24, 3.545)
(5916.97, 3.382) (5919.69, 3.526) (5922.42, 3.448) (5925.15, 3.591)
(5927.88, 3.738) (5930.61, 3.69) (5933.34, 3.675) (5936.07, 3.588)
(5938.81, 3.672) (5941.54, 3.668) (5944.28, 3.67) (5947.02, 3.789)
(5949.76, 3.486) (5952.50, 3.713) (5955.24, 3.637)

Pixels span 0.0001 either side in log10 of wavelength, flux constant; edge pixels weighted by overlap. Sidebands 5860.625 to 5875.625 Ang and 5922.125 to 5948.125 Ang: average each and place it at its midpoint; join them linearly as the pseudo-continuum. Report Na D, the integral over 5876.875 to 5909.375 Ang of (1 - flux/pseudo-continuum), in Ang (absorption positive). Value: 4.0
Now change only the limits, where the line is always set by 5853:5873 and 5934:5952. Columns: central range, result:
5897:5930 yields 1.4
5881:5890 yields 1.0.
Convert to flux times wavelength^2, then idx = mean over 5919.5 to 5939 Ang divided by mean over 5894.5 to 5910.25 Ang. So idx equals 1.09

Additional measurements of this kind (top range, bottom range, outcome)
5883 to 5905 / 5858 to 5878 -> 0.83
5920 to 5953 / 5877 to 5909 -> 1.12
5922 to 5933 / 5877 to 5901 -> 1.15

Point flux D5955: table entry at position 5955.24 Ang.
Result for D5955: 3.637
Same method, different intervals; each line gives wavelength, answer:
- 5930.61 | 3.69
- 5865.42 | 3.891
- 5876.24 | 3.744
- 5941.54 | 3.668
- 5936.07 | 3.588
